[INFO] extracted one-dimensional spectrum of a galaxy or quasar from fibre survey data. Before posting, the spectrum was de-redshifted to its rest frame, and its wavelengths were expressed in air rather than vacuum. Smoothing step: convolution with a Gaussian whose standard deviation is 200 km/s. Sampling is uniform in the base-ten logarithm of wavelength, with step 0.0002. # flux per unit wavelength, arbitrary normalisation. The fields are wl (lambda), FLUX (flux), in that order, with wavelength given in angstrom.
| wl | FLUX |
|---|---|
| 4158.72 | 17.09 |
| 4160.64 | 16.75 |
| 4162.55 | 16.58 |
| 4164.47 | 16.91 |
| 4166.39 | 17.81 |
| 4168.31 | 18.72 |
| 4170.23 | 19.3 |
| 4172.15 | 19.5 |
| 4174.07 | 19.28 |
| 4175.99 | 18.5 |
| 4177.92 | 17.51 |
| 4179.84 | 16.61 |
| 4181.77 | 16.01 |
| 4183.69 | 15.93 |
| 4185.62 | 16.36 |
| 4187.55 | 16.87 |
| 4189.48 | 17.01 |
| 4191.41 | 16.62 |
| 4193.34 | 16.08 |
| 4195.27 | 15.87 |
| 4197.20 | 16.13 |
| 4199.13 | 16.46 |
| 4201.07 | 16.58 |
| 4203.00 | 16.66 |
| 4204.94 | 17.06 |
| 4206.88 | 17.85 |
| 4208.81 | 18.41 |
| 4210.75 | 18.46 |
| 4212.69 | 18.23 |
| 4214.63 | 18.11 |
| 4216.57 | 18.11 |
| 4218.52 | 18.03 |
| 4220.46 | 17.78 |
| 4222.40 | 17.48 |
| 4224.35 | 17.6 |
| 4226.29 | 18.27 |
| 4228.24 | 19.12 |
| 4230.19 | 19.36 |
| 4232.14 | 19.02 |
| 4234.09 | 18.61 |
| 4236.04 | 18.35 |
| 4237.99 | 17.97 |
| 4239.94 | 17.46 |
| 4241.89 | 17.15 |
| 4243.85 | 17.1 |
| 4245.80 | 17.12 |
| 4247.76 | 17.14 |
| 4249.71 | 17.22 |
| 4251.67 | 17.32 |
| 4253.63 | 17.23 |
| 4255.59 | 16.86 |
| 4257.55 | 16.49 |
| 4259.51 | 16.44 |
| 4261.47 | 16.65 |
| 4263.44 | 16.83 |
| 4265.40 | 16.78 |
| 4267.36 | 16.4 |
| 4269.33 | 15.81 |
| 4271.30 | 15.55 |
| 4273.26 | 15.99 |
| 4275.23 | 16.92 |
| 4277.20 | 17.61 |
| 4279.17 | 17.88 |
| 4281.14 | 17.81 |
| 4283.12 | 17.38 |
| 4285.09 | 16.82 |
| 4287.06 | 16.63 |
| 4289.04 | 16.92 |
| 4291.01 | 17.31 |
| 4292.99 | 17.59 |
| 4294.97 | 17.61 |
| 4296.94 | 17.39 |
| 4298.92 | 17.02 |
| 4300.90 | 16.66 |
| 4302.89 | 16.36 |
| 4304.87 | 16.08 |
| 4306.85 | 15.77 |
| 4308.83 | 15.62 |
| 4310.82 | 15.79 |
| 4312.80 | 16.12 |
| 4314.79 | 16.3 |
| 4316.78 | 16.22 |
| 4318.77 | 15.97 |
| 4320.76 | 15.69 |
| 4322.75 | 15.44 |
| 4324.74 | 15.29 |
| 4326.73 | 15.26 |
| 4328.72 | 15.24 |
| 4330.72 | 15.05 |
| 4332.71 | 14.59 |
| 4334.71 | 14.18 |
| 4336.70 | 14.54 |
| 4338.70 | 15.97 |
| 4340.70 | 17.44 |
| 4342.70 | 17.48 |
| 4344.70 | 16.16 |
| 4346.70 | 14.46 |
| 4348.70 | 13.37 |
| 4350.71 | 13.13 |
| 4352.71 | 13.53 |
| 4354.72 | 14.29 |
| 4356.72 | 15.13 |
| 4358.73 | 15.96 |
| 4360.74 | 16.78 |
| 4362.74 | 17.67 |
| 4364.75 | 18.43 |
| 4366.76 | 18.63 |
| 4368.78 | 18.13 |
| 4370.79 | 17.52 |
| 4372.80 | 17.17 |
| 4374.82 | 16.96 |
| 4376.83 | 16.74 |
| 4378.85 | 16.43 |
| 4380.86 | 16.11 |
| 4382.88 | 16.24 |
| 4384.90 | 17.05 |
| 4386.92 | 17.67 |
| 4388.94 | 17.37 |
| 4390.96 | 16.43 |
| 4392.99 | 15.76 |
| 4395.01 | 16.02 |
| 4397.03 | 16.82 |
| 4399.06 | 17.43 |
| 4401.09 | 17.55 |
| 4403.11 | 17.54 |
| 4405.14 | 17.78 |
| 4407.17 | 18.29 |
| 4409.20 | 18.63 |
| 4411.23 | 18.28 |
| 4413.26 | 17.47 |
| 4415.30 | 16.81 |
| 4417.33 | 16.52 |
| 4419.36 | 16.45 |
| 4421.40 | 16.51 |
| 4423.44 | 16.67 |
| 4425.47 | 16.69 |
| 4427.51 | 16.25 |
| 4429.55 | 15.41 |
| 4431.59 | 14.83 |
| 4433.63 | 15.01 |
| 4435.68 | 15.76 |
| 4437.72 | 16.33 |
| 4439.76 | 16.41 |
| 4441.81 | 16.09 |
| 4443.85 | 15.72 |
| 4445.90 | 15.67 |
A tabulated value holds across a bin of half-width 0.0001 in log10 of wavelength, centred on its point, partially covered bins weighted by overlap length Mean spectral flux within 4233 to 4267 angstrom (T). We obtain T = 17.2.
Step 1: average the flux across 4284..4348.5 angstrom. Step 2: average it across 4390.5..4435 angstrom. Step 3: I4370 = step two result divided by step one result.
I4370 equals 1.04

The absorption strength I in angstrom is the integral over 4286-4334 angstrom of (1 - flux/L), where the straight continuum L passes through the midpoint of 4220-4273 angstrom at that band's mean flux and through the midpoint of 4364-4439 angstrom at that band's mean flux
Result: 2.8 angstrom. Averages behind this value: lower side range 17.4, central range 16.1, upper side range 16.9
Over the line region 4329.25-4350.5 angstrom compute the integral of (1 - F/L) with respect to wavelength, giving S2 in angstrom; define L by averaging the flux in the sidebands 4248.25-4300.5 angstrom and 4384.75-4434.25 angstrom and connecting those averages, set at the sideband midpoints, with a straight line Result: 2.09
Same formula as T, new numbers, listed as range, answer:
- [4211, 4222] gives 18.1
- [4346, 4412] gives 16.7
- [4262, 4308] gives 16.8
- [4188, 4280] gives 17.3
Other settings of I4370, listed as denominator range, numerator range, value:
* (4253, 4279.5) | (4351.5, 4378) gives 1.00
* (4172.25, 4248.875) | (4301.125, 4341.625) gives 0.89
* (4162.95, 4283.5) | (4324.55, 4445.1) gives 0.94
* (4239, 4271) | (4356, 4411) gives 1.02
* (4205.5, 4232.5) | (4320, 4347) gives 0.85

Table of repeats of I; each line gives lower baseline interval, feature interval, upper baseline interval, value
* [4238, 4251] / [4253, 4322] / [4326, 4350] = -1.2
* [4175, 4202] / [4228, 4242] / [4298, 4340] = -1.8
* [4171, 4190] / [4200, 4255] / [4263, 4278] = -2.9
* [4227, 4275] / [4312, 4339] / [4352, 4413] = 2.7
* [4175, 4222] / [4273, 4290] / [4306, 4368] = -0.9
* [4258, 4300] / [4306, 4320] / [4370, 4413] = 0.8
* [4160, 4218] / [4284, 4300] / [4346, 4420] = -0.2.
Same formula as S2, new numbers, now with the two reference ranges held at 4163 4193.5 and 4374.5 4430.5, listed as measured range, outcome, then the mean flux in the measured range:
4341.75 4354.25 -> 1.8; 14.7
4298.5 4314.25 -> 0.9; 16.1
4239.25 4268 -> 0.6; 16.9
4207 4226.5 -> -0.7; 18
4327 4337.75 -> 1.5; 14.8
